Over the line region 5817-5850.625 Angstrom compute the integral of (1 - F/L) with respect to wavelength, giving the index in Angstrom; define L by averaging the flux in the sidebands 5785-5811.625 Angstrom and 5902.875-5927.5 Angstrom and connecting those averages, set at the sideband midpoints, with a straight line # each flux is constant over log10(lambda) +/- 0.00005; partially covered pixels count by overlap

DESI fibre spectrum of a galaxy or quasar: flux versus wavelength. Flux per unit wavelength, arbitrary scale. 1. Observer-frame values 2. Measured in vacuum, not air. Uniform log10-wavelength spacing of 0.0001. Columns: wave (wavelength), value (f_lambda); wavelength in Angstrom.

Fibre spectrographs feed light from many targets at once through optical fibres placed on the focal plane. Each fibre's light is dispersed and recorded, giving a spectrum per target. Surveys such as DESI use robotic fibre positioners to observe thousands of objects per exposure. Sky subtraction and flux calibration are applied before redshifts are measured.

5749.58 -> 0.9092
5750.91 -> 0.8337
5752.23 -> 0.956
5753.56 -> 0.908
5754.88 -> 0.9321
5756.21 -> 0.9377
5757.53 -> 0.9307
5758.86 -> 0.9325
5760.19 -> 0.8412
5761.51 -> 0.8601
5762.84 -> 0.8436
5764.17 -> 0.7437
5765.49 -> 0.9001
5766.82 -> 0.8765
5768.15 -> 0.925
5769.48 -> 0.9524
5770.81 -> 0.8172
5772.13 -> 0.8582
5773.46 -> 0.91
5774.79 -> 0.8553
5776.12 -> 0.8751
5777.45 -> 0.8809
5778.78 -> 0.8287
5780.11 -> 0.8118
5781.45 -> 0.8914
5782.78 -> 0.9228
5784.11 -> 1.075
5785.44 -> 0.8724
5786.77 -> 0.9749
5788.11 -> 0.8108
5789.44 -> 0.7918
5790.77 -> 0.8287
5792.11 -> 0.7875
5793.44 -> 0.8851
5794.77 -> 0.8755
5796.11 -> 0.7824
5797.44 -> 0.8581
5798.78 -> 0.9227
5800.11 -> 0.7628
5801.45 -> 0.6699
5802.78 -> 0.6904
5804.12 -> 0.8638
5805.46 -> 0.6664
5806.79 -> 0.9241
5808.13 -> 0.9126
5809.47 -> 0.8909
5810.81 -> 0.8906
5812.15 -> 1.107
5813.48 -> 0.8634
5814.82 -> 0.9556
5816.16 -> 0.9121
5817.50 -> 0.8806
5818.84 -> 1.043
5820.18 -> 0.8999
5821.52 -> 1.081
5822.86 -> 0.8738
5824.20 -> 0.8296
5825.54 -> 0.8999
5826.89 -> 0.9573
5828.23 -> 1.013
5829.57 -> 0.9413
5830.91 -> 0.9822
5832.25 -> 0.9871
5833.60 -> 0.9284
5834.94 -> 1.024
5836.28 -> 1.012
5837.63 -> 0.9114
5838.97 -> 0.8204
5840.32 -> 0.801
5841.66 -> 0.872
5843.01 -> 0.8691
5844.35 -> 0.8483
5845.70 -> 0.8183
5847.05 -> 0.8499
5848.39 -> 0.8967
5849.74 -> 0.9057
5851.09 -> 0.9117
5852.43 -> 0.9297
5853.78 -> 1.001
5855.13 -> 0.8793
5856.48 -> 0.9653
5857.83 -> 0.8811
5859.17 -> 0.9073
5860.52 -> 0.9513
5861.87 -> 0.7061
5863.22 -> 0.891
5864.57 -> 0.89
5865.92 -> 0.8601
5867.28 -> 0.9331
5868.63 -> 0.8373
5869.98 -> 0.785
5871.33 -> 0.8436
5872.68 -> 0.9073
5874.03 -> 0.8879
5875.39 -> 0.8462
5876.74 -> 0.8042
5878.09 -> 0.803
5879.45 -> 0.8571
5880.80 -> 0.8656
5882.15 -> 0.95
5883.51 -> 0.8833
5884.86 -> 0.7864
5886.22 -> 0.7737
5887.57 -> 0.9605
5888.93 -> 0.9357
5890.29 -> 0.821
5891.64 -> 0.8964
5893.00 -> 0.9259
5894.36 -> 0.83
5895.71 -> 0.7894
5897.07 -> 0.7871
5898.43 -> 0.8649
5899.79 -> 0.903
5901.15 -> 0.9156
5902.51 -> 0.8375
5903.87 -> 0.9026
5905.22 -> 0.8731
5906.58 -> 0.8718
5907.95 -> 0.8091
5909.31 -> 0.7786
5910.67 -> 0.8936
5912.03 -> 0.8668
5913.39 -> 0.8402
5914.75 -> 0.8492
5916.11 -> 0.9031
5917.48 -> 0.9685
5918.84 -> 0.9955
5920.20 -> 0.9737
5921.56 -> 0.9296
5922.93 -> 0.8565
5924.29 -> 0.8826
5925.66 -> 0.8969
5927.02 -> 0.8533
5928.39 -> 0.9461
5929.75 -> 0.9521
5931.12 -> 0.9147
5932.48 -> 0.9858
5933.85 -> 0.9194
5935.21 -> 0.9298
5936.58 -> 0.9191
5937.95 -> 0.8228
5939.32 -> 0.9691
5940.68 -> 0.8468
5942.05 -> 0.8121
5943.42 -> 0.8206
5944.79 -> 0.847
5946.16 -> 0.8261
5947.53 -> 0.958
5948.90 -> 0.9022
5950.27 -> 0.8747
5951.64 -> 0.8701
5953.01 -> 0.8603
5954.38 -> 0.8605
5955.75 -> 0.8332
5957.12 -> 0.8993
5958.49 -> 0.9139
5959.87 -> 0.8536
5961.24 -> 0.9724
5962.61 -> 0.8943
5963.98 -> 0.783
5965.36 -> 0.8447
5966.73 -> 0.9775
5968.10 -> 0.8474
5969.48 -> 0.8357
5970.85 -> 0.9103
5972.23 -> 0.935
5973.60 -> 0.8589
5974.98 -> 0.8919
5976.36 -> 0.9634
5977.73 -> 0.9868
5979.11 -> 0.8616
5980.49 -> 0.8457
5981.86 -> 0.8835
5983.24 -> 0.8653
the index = -2.7 Angstrom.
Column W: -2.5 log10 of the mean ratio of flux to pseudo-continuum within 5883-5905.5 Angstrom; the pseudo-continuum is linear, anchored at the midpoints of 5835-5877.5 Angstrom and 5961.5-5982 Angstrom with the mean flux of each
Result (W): 0.02 mag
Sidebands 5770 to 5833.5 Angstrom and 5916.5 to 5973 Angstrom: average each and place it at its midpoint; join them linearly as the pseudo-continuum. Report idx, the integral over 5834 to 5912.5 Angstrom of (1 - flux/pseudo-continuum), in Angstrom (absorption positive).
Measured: 1.5 Angstrom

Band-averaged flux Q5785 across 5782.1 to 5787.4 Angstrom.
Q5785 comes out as 0.962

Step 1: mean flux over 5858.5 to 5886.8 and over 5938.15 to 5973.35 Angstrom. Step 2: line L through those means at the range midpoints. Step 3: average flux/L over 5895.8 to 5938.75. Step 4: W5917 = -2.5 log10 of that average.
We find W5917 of -0.028 mag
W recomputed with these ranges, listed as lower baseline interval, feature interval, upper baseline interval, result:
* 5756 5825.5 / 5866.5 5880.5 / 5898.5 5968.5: 0.04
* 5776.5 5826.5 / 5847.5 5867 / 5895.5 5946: -0.02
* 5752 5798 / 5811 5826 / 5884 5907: -0.08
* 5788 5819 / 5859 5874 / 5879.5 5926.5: 0.01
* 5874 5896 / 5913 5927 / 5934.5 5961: -0.05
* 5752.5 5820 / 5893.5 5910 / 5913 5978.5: 0.05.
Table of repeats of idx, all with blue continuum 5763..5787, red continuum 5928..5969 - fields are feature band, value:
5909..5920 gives -0.09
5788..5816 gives 1.23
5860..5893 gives 0.90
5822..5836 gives -0.97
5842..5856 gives -0.08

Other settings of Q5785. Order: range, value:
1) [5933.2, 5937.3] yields 0.922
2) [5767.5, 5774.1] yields 0.893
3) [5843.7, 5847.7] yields 0.837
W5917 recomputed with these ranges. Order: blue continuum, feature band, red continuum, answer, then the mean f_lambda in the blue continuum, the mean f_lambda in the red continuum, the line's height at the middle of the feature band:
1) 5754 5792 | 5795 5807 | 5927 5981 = 0.12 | 0.88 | 0.89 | 0.882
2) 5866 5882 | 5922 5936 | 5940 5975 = -0.06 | 0.855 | 0.874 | 0.868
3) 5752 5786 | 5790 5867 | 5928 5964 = 0.00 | 0.889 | 0.89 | 0.889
